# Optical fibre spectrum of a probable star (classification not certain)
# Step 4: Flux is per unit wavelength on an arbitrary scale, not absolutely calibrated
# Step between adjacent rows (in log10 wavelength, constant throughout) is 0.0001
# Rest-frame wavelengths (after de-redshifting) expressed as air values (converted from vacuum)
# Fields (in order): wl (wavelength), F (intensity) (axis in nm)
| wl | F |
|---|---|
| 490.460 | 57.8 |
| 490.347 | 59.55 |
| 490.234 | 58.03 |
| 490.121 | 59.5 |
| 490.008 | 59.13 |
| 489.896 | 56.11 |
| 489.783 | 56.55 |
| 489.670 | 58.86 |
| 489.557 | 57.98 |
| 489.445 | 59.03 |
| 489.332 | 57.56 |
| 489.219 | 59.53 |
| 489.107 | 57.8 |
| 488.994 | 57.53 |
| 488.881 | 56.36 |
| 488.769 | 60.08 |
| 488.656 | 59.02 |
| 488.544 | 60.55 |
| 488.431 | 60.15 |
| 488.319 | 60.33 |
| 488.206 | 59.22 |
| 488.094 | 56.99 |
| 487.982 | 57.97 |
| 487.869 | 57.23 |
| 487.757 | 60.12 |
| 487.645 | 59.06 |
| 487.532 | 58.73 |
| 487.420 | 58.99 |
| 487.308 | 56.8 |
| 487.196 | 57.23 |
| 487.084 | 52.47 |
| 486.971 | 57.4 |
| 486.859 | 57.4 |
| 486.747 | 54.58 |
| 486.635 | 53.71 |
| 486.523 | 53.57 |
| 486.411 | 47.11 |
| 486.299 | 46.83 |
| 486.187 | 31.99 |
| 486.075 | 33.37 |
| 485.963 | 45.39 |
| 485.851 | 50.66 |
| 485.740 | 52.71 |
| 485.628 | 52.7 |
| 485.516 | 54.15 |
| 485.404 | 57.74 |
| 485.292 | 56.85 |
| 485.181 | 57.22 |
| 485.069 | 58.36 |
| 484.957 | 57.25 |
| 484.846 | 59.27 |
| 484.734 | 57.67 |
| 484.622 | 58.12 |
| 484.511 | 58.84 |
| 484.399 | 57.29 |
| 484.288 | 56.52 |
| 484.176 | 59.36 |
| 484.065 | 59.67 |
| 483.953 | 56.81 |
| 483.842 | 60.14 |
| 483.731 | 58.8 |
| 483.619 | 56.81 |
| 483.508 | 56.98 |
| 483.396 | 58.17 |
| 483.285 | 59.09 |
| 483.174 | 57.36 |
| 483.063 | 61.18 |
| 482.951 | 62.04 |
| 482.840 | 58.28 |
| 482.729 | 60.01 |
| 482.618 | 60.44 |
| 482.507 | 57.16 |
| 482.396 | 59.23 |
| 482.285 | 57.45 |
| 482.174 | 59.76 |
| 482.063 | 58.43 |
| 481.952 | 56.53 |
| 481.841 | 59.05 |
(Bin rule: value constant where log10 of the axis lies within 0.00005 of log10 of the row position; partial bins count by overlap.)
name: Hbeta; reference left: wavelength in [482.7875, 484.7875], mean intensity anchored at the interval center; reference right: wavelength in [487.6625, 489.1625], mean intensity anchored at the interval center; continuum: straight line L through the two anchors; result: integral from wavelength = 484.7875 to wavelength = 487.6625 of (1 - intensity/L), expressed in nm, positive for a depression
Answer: 0.273 nm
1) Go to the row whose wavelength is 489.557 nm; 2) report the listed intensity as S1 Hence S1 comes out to 57.98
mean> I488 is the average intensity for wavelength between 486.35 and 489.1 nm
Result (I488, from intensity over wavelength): 57.2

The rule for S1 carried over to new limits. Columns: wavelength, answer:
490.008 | 59.13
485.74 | 52.71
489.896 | 56.11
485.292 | 56.85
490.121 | 59.5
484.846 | 59.27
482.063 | 58.43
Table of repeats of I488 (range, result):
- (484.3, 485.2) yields 58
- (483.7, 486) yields 56.5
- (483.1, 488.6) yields 55.6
